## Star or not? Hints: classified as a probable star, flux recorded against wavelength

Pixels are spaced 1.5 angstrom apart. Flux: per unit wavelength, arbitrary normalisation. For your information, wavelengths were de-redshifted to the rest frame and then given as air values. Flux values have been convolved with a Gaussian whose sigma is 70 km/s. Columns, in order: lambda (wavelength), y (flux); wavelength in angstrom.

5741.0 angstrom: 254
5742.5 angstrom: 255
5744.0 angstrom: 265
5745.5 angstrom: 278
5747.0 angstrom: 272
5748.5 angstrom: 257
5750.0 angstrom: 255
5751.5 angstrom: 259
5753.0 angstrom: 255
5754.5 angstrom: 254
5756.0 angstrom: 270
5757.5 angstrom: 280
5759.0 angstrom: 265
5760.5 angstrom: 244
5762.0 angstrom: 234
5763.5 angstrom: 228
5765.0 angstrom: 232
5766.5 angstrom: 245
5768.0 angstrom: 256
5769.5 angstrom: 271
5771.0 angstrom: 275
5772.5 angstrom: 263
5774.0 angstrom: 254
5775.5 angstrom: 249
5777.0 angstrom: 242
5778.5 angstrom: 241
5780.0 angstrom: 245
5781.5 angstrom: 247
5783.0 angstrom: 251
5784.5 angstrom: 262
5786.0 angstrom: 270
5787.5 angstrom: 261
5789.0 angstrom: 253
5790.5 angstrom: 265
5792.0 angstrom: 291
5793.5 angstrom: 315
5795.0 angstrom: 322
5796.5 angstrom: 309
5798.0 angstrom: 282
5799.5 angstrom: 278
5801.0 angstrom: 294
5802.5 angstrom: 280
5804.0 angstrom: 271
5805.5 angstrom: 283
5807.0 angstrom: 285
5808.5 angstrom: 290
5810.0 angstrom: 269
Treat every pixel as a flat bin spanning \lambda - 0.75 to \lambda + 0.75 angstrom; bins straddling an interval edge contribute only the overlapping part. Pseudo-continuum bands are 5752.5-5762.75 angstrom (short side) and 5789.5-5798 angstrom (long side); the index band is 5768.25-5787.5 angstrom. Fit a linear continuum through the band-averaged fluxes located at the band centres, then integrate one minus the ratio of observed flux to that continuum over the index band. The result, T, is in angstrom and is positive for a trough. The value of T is 1.6 angstrom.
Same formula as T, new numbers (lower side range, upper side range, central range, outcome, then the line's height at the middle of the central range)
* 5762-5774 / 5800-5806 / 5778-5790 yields 0.5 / 265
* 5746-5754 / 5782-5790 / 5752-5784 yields 0.9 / 260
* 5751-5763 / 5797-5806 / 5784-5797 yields -0.3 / 276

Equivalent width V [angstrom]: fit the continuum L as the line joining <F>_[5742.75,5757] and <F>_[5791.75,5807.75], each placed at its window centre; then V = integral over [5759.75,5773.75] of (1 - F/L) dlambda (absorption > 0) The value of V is 1.2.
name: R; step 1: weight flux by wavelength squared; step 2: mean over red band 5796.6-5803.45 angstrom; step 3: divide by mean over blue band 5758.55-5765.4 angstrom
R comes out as 1.2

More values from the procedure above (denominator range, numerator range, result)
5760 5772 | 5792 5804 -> 1.20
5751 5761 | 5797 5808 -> 1.10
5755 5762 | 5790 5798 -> 1.16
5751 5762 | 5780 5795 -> 1.05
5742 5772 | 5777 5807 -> 1.08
